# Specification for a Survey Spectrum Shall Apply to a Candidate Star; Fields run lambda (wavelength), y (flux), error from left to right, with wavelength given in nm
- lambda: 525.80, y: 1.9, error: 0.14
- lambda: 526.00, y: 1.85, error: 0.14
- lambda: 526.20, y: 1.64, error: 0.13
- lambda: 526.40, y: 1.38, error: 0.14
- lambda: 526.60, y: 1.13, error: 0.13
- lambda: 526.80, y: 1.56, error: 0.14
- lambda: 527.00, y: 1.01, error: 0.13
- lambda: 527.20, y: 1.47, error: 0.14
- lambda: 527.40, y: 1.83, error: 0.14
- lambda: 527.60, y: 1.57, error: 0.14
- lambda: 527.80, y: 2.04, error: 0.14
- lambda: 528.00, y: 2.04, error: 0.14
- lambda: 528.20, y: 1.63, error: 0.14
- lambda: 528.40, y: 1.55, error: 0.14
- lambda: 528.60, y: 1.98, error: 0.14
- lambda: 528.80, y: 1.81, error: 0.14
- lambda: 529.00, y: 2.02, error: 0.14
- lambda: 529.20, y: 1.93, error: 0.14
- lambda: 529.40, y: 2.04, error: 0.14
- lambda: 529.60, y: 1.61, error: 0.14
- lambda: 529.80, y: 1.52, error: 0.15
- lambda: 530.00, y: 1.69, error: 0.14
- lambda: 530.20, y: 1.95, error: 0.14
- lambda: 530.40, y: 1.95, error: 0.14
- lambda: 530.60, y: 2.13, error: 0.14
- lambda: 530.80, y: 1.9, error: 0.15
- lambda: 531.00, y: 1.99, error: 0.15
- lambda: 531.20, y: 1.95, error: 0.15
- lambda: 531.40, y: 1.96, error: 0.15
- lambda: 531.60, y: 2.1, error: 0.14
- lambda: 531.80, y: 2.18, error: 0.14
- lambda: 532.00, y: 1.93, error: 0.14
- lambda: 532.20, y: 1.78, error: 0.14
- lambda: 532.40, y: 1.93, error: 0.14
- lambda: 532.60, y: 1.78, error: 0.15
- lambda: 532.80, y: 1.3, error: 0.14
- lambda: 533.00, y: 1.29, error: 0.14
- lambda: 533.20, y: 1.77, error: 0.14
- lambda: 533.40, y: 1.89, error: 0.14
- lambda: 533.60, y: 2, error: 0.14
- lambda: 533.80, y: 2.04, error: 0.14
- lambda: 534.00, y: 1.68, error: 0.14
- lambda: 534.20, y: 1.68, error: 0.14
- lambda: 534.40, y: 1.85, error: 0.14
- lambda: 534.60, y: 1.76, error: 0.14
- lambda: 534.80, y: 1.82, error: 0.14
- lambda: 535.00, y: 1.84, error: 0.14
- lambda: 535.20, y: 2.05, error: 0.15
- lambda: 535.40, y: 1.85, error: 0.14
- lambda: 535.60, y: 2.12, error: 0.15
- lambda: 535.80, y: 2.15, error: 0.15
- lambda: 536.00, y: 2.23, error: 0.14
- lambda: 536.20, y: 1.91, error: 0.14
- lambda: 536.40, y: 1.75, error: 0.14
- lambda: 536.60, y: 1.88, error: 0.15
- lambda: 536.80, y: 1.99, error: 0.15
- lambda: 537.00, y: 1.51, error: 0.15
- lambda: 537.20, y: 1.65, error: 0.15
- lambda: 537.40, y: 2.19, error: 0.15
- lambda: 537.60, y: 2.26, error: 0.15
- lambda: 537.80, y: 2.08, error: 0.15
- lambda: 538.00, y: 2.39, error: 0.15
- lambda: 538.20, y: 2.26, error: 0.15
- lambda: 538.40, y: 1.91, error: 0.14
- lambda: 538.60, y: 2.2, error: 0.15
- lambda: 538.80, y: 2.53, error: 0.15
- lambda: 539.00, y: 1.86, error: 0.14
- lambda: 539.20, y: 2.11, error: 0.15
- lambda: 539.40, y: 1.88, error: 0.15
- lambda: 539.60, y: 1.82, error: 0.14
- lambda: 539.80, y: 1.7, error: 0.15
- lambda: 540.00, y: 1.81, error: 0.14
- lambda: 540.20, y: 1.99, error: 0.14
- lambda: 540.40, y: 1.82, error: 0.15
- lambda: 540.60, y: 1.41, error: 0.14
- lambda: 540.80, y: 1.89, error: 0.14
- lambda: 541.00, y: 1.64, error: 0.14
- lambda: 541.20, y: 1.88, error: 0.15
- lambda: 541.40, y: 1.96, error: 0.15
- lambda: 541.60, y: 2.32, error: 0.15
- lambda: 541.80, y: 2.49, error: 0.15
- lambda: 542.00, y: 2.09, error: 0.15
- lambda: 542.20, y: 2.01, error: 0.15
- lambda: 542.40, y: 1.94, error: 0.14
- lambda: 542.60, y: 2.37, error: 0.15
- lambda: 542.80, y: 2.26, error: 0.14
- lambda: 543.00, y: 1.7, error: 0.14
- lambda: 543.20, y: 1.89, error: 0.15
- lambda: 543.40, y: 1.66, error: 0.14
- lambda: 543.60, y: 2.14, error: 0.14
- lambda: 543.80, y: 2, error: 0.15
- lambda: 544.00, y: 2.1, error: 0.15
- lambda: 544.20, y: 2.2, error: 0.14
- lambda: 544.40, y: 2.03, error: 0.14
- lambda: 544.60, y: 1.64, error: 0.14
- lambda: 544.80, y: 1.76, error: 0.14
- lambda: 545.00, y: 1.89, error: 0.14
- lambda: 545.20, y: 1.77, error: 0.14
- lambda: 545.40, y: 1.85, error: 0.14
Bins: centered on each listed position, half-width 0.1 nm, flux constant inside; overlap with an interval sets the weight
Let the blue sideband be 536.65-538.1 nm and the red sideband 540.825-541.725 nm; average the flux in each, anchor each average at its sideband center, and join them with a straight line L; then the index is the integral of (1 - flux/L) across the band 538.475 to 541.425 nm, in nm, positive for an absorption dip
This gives 0.12 nm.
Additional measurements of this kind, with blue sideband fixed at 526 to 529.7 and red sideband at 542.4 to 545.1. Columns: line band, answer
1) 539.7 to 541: 0.10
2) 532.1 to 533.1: 0.09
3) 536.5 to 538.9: -0.27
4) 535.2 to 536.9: -0.15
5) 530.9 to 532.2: -0.18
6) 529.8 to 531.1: -0.13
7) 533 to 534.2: -0.02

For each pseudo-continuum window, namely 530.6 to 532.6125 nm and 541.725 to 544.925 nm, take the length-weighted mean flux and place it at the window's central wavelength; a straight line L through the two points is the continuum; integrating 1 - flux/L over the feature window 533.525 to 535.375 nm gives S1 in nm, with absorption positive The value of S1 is 0.11 nm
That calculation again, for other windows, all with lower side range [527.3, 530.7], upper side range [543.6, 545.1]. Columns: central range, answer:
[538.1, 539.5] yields -0.14 nm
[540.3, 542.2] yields -0.01 nm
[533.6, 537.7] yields -0.05 nm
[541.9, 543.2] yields -0.07 nm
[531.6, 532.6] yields -0.05 nm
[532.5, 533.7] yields 0.13 nm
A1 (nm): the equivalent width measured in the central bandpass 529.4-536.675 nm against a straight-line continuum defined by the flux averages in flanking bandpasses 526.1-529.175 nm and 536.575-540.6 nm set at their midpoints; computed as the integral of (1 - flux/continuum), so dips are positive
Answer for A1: -0.23 nm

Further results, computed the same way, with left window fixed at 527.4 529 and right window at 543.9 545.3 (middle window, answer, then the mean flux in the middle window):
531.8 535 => 0.11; 1.78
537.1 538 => -0.10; 2.08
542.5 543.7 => -0.06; 2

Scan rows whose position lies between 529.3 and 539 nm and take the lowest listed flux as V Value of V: 1.29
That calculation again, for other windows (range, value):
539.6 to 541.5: 1.41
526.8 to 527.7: 1.01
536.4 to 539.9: 1.51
